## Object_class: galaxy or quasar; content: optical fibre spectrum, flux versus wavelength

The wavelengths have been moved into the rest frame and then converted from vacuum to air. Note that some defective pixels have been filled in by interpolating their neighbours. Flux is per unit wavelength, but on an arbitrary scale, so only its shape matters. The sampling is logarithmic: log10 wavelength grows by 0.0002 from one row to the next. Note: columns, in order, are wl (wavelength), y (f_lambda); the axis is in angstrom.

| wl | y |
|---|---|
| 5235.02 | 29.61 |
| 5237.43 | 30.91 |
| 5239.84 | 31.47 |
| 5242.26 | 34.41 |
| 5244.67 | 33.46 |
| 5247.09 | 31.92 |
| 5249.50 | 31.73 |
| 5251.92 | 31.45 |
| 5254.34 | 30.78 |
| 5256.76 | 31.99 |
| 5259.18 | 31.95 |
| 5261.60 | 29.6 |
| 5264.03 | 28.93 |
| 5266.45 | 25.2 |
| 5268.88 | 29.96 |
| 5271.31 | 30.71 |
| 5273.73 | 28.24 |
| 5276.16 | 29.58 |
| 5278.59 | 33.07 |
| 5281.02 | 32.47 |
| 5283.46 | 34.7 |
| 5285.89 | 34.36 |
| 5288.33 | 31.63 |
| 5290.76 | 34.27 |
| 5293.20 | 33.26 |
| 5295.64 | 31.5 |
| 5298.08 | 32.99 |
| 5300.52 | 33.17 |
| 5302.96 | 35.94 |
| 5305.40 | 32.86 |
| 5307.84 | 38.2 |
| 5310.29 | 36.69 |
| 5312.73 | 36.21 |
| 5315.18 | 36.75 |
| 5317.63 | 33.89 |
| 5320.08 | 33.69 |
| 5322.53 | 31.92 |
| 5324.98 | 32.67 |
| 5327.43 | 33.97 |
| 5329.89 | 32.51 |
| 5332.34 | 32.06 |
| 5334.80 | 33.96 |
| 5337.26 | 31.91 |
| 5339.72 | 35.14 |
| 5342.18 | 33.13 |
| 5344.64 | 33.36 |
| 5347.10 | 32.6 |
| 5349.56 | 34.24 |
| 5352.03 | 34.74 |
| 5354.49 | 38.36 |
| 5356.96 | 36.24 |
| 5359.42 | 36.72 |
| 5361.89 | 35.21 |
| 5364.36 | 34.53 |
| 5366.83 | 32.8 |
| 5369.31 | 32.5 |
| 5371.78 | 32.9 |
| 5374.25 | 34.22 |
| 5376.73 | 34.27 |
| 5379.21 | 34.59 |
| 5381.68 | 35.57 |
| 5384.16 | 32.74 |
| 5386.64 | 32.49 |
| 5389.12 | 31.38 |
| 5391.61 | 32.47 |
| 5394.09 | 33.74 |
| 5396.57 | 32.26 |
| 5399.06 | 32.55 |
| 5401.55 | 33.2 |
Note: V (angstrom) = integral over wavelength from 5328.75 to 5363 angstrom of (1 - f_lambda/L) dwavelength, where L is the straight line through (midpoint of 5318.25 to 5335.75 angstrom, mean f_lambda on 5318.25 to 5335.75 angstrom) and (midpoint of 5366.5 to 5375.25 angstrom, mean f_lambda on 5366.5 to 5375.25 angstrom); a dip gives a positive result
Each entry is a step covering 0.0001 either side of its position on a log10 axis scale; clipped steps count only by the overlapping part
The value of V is -1.3 angstrom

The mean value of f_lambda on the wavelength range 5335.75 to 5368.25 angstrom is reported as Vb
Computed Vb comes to 34.5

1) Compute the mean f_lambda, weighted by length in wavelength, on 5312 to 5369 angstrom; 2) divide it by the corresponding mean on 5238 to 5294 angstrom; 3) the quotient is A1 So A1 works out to 1.08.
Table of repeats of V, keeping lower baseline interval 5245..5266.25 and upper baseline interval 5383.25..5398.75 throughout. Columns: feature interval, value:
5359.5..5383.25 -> -1.40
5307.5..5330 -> -2.12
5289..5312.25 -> -2.15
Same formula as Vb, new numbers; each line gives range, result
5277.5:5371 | 34.1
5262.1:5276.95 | 28.8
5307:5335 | 34.3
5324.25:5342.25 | 33.2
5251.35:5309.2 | 32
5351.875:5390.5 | 34.3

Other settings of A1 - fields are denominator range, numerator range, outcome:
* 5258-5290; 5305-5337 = 1.11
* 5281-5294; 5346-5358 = 1.05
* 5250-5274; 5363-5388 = 1.12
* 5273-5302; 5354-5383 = 1.07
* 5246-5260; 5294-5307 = 1.06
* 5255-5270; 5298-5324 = 1.17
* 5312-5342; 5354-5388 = 1.02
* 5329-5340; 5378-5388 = 1.03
